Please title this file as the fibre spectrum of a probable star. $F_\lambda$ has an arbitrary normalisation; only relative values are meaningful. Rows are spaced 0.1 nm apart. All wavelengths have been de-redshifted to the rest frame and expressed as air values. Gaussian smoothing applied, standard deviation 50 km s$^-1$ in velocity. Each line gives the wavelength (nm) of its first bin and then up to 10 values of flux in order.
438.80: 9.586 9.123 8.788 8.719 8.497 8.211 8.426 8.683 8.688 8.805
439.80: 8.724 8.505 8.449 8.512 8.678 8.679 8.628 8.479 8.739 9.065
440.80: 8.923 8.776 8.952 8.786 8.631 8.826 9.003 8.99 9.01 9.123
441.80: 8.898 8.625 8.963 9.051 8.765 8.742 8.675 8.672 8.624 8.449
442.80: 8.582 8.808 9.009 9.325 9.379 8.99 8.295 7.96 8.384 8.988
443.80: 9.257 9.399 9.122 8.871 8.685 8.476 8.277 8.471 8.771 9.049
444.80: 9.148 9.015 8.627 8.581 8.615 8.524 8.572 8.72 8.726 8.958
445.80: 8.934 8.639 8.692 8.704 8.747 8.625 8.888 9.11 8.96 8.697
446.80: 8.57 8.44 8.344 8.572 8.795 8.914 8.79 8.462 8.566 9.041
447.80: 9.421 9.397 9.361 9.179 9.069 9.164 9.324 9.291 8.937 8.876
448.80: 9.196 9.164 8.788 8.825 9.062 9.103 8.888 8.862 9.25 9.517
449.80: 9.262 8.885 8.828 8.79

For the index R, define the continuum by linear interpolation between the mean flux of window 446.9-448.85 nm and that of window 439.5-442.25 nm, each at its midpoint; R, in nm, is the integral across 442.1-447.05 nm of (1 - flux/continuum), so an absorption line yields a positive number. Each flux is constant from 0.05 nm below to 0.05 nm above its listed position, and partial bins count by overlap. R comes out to 0.07 nm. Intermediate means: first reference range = 8.79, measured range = 8.76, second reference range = 8.97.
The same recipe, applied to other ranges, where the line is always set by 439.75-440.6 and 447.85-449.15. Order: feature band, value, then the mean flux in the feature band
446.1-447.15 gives 0.036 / 8.7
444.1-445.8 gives 0.035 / 8.71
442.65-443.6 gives 0.005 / 8.74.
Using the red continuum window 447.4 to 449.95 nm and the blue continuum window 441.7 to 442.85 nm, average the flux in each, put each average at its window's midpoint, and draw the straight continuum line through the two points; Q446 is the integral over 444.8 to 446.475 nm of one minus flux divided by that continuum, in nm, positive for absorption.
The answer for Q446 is 0.03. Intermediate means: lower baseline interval 8.75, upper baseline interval 9.07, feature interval 8.74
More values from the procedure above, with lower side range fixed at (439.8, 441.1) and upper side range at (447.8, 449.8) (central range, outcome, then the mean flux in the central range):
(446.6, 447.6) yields 0.05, 8.63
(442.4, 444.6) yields 0.02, 8.76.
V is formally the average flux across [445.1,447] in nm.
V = 8.71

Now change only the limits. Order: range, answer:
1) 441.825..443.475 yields 8.8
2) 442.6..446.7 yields 8.78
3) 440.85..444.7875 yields 8.81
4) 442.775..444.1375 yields 8.89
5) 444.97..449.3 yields 8.86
